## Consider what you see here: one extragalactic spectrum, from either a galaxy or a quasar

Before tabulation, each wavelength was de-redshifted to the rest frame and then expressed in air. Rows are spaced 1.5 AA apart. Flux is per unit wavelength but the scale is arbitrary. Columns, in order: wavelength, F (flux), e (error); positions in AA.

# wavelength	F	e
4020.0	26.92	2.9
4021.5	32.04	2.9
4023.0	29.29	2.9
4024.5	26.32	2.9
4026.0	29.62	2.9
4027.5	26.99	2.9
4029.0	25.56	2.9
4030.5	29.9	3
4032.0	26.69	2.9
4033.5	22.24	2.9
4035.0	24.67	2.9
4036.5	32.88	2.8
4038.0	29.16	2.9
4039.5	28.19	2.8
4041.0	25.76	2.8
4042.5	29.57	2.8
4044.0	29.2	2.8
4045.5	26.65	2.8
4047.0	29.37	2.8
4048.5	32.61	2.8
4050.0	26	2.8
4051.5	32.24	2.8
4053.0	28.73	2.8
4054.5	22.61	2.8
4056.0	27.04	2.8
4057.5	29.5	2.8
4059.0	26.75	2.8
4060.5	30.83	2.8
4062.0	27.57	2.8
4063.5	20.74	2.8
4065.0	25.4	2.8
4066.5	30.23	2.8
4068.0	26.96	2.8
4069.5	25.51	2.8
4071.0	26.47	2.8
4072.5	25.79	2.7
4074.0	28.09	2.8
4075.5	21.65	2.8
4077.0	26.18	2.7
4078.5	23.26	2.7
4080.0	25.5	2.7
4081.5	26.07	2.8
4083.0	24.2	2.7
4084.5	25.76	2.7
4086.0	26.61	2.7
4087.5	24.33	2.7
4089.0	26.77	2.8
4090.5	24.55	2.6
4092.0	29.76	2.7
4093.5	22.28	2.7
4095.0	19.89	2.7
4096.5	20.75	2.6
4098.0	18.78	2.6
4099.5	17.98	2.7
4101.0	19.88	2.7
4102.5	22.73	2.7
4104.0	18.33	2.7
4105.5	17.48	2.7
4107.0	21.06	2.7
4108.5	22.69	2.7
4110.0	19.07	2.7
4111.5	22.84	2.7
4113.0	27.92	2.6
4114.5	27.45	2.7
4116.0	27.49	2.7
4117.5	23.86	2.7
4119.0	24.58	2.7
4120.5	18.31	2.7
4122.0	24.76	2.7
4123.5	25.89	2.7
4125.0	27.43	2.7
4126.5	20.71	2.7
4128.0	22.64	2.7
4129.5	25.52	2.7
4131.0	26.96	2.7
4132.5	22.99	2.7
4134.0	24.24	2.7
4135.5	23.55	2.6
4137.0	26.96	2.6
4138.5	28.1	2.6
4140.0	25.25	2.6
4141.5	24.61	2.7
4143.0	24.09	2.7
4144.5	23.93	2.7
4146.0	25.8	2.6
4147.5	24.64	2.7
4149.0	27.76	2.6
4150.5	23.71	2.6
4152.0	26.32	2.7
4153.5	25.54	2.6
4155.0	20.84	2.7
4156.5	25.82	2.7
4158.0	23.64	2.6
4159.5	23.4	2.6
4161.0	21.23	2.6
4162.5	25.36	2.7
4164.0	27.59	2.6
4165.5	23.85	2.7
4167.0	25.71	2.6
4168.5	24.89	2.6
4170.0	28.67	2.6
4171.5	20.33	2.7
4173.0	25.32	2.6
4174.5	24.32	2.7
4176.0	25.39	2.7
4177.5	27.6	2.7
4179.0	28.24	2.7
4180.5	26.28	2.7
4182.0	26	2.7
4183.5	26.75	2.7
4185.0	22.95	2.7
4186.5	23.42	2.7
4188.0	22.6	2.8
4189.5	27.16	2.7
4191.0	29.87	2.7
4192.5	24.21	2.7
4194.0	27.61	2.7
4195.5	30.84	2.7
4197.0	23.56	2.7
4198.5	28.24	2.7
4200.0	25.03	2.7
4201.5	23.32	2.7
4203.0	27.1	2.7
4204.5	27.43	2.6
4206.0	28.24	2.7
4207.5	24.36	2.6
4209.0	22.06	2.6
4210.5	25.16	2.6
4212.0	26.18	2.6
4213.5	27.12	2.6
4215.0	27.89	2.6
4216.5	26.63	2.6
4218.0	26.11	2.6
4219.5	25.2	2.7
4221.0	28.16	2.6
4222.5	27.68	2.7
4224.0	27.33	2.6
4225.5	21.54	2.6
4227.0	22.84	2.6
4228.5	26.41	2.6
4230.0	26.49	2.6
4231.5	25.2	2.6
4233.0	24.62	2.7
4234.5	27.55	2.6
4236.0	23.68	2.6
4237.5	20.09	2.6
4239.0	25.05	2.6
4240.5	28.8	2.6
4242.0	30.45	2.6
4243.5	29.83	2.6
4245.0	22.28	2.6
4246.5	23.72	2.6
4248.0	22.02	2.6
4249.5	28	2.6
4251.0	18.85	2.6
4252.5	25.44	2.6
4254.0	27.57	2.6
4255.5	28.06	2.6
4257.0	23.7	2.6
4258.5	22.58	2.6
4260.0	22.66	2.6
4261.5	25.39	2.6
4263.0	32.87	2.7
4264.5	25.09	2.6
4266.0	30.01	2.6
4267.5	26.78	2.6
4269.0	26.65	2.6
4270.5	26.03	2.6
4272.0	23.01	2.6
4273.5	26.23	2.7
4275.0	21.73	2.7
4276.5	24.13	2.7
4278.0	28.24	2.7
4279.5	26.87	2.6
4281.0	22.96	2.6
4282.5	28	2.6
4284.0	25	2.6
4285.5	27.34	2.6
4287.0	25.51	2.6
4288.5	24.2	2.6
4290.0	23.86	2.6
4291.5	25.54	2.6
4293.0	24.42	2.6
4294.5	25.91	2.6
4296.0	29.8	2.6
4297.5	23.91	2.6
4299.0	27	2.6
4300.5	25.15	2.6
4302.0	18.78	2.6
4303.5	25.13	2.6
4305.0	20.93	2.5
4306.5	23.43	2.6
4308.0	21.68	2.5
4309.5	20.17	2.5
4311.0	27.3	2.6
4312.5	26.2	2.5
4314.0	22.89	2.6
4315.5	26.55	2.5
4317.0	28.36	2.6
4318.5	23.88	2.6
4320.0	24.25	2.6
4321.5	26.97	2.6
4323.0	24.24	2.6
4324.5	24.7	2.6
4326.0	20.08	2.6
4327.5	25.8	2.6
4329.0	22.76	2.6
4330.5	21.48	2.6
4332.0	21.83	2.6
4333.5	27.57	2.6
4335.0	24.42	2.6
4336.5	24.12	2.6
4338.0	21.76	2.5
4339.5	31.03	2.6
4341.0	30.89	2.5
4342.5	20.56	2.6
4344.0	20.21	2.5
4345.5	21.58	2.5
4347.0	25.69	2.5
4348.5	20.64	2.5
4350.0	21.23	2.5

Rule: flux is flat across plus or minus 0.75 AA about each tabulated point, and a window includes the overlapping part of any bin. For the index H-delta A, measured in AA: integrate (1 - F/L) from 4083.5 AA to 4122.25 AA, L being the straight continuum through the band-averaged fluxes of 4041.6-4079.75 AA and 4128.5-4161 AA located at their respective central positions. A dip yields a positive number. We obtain 4.6 AA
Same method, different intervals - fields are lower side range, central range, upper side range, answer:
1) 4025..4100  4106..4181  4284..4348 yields 3.0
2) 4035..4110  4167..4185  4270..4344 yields -0.4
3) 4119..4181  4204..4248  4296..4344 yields -2.0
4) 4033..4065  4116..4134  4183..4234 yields 1.8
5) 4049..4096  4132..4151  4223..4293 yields 0.5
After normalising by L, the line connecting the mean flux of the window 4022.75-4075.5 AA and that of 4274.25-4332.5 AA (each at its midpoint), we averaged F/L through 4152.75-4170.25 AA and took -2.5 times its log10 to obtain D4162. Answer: 0.07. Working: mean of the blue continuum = 27.5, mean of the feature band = 24.6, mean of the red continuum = 24.5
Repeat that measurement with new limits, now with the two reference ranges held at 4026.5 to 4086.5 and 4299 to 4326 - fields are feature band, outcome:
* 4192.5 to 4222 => -0.04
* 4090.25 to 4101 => 0.22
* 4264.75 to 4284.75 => -0.05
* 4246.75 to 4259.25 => 0.01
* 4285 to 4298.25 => -0.05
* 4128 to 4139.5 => 0.04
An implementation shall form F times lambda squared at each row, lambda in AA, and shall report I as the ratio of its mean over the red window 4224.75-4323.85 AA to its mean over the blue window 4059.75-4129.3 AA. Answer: 1.14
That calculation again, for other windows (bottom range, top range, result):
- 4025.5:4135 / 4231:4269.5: 1.10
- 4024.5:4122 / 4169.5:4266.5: 1.09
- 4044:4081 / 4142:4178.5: 0.97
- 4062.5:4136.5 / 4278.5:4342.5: 1.15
